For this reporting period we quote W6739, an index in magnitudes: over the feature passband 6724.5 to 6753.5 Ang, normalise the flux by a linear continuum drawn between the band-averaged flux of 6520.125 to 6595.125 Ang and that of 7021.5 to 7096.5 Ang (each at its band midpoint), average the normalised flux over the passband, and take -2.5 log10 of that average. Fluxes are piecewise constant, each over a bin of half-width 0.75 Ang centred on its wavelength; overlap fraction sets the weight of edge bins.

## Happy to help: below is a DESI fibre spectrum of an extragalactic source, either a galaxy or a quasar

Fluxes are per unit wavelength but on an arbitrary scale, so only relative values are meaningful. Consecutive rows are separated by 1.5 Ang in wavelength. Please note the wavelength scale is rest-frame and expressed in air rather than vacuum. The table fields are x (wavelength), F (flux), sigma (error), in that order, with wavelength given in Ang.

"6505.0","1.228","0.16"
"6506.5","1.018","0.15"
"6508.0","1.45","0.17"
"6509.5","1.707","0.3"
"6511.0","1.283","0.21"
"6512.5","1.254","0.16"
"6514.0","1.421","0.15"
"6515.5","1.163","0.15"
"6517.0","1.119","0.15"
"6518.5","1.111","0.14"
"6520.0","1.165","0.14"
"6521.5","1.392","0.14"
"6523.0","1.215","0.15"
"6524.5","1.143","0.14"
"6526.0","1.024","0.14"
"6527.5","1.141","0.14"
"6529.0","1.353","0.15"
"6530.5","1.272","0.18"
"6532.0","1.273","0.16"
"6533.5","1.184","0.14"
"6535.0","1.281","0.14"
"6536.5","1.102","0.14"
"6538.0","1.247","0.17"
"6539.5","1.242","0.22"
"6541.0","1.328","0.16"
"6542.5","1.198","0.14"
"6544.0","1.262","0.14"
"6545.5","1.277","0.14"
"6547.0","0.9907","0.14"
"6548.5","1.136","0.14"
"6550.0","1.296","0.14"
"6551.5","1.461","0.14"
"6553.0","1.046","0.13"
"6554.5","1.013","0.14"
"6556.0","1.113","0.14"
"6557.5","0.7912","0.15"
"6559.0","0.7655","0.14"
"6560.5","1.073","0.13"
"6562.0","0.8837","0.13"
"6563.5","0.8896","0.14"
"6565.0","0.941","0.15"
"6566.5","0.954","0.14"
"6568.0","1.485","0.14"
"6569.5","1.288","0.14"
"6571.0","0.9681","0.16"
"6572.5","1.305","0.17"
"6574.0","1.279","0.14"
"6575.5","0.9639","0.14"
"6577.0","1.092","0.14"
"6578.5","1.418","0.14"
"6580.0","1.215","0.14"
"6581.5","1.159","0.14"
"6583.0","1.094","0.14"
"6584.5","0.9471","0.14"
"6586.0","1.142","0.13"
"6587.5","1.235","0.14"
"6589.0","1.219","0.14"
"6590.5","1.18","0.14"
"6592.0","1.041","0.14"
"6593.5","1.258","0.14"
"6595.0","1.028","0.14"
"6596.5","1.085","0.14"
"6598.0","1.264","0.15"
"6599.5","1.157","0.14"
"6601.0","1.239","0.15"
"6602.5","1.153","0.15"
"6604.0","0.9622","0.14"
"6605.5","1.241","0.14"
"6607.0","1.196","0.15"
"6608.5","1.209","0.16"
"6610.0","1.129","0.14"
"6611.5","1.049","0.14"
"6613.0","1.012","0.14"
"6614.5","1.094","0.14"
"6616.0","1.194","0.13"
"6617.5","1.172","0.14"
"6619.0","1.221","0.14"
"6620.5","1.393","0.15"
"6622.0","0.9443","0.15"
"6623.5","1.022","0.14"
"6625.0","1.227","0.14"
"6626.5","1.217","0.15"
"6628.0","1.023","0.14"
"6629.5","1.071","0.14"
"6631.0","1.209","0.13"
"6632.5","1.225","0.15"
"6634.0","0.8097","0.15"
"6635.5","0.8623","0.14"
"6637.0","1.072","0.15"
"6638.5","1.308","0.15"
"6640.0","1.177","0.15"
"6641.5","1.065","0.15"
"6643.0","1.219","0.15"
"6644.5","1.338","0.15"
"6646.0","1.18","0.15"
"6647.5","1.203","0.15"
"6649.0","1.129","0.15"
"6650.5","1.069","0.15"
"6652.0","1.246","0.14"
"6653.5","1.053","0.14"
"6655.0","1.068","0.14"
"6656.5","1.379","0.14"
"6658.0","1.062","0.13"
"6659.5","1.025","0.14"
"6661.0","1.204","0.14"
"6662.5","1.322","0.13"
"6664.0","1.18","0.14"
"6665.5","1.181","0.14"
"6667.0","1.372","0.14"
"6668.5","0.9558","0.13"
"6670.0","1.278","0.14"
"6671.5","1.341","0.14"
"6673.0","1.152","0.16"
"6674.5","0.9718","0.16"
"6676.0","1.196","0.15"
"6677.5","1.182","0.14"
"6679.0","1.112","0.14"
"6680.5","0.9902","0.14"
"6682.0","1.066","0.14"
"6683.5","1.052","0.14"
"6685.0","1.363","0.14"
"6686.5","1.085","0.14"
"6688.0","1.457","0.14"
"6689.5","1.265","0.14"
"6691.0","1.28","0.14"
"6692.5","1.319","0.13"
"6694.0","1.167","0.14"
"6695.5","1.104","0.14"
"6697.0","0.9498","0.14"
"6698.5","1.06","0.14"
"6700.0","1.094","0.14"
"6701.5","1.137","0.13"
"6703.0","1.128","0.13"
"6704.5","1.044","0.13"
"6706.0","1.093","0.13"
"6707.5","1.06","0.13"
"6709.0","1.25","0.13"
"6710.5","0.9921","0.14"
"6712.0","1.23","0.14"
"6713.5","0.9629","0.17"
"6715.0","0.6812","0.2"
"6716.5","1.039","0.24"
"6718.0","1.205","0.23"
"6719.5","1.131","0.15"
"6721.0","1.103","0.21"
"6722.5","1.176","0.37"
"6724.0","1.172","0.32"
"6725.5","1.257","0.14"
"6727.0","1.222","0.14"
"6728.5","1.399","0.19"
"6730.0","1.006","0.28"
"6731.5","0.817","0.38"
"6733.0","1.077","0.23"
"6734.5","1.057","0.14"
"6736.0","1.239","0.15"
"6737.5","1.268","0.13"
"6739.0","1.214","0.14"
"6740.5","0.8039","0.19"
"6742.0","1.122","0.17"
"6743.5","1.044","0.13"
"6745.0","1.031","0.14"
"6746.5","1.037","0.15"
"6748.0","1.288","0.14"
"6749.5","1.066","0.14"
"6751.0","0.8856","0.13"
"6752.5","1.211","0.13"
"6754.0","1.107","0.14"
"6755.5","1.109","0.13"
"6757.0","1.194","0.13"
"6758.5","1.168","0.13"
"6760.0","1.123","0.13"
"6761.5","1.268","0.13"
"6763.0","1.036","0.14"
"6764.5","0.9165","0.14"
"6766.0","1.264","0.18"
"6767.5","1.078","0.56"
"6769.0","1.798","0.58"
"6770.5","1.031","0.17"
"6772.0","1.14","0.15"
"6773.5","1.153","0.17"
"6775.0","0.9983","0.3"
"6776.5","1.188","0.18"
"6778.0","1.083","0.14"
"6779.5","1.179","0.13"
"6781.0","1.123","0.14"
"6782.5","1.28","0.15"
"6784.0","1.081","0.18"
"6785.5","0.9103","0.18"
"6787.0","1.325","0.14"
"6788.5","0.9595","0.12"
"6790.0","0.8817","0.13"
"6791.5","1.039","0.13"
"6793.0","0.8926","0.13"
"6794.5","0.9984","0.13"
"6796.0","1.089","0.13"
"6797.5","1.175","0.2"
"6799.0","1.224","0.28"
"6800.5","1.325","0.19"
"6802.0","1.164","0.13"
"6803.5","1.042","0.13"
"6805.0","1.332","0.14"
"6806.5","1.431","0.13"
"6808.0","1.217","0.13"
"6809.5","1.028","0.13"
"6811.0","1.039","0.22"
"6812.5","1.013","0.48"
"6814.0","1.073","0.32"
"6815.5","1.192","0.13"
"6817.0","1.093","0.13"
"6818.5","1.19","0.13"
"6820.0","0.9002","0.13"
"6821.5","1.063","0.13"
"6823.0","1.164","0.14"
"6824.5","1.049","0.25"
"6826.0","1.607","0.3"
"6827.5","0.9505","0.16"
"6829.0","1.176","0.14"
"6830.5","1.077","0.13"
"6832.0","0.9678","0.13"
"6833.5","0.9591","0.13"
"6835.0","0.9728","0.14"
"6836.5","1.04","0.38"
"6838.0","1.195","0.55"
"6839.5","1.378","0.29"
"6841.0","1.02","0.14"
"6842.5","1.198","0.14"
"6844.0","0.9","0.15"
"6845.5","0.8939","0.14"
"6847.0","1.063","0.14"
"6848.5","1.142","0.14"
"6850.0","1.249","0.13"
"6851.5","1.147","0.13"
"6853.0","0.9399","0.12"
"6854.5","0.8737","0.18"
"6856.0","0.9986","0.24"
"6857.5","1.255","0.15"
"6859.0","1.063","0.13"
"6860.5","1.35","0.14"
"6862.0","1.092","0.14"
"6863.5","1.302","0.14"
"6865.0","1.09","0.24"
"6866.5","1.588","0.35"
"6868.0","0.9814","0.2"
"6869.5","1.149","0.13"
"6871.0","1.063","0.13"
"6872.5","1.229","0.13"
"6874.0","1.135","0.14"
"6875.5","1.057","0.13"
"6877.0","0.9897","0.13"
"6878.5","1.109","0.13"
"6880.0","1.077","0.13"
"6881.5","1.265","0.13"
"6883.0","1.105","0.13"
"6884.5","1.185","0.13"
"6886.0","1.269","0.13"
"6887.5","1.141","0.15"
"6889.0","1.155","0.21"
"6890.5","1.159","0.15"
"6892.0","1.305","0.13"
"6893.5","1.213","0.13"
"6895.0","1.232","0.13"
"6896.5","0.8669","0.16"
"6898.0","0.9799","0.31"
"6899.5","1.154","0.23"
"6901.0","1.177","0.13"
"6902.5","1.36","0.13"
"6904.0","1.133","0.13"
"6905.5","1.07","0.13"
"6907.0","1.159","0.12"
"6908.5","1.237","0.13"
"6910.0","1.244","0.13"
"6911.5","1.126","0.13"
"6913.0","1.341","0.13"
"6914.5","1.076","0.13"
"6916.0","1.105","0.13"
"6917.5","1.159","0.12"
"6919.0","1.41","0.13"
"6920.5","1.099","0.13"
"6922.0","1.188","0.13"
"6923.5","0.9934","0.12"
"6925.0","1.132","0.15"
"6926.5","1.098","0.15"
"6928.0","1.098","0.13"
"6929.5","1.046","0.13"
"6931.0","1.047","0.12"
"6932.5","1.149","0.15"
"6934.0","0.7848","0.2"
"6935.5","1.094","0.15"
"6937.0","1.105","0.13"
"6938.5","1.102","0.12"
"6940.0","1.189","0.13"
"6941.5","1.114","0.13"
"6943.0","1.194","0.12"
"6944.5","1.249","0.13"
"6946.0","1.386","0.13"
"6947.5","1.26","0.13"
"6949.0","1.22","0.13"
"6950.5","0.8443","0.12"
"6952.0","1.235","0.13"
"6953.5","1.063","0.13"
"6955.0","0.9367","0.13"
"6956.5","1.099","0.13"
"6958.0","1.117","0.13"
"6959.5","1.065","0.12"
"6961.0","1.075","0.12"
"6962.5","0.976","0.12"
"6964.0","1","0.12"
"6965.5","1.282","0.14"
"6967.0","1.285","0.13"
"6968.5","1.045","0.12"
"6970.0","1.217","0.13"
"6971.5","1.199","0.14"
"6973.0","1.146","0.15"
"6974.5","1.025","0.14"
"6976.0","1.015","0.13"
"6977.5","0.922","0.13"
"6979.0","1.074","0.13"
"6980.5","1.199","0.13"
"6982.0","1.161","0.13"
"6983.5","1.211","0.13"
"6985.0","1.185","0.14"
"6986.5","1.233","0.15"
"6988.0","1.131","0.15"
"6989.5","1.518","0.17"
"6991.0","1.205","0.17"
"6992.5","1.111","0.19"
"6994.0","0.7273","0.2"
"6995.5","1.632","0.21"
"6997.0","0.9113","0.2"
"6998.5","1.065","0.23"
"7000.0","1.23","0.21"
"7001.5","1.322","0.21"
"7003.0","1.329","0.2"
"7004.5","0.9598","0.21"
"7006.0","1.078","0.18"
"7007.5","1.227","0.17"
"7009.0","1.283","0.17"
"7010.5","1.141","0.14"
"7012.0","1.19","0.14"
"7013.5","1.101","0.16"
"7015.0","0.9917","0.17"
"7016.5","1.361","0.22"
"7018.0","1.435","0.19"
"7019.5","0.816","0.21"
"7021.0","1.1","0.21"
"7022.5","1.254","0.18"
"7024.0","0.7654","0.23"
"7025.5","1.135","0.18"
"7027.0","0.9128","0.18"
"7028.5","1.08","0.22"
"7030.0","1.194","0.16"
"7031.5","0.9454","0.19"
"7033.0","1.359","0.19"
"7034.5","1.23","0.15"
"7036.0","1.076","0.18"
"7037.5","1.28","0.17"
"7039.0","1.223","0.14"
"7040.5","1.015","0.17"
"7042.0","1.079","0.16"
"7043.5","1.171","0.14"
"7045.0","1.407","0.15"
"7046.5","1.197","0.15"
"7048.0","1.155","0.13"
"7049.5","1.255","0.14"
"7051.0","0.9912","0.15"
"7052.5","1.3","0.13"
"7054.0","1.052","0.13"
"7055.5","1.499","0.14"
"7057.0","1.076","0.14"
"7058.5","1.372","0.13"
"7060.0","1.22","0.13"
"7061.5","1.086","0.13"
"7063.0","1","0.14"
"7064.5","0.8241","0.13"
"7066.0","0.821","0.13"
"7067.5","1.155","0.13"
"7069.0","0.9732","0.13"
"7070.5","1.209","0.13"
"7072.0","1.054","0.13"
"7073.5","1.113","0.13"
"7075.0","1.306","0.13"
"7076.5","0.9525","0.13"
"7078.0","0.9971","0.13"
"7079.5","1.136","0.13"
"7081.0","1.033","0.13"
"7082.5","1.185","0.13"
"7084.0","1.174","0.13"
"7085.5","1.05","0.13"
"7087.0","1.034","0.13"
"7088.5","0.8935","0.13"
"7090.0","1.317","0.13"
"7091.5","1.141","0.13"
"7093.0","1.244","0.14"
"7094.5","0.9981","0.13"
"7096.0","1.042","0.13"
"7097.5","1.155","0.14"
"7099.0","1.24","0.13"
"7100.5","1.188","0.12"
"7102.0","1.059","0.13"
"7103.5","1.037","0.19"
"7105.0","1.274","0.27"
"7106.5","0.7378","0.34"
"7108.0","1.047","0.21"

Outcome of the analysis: 0.03 mag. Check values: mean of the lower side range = 1.15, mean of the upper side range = 1.12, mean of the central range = 1.11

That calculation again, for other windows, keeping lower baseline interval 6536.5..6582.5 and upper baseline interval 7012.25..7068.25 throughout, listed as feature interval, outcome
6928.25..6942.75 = 0.06 mag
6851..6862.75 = 0.04 mag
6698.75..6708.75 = 0.03 mag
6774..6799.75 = 0.05 mag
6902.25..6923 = -0.05 mag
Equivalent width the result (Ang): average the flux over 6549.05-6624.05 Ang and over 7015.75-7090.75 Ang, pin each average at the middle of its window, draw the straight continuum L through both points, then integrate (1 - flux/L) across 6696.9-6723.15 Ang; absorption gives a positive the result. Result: 1.1 Ang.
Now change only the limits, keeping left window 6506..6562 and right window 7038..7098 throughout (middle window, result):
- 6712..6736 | 1.5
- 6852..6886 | 0.4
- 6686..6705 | 0.2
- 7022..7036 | 0.4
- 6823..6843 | 0.5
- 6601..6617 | 0.7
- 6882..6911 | -0.5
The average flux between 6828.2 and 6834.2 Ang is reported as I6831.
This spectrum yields 1.04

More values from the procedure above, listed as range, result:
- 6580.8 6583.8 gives 1.12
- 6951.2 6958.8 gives 1.09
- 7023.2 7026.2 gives 0.952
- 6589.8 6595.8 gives 1.13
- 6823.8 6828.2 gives 1.21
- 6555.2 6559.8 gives 0.893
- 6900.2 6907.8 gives 1.18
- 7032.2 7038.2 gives 1.23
